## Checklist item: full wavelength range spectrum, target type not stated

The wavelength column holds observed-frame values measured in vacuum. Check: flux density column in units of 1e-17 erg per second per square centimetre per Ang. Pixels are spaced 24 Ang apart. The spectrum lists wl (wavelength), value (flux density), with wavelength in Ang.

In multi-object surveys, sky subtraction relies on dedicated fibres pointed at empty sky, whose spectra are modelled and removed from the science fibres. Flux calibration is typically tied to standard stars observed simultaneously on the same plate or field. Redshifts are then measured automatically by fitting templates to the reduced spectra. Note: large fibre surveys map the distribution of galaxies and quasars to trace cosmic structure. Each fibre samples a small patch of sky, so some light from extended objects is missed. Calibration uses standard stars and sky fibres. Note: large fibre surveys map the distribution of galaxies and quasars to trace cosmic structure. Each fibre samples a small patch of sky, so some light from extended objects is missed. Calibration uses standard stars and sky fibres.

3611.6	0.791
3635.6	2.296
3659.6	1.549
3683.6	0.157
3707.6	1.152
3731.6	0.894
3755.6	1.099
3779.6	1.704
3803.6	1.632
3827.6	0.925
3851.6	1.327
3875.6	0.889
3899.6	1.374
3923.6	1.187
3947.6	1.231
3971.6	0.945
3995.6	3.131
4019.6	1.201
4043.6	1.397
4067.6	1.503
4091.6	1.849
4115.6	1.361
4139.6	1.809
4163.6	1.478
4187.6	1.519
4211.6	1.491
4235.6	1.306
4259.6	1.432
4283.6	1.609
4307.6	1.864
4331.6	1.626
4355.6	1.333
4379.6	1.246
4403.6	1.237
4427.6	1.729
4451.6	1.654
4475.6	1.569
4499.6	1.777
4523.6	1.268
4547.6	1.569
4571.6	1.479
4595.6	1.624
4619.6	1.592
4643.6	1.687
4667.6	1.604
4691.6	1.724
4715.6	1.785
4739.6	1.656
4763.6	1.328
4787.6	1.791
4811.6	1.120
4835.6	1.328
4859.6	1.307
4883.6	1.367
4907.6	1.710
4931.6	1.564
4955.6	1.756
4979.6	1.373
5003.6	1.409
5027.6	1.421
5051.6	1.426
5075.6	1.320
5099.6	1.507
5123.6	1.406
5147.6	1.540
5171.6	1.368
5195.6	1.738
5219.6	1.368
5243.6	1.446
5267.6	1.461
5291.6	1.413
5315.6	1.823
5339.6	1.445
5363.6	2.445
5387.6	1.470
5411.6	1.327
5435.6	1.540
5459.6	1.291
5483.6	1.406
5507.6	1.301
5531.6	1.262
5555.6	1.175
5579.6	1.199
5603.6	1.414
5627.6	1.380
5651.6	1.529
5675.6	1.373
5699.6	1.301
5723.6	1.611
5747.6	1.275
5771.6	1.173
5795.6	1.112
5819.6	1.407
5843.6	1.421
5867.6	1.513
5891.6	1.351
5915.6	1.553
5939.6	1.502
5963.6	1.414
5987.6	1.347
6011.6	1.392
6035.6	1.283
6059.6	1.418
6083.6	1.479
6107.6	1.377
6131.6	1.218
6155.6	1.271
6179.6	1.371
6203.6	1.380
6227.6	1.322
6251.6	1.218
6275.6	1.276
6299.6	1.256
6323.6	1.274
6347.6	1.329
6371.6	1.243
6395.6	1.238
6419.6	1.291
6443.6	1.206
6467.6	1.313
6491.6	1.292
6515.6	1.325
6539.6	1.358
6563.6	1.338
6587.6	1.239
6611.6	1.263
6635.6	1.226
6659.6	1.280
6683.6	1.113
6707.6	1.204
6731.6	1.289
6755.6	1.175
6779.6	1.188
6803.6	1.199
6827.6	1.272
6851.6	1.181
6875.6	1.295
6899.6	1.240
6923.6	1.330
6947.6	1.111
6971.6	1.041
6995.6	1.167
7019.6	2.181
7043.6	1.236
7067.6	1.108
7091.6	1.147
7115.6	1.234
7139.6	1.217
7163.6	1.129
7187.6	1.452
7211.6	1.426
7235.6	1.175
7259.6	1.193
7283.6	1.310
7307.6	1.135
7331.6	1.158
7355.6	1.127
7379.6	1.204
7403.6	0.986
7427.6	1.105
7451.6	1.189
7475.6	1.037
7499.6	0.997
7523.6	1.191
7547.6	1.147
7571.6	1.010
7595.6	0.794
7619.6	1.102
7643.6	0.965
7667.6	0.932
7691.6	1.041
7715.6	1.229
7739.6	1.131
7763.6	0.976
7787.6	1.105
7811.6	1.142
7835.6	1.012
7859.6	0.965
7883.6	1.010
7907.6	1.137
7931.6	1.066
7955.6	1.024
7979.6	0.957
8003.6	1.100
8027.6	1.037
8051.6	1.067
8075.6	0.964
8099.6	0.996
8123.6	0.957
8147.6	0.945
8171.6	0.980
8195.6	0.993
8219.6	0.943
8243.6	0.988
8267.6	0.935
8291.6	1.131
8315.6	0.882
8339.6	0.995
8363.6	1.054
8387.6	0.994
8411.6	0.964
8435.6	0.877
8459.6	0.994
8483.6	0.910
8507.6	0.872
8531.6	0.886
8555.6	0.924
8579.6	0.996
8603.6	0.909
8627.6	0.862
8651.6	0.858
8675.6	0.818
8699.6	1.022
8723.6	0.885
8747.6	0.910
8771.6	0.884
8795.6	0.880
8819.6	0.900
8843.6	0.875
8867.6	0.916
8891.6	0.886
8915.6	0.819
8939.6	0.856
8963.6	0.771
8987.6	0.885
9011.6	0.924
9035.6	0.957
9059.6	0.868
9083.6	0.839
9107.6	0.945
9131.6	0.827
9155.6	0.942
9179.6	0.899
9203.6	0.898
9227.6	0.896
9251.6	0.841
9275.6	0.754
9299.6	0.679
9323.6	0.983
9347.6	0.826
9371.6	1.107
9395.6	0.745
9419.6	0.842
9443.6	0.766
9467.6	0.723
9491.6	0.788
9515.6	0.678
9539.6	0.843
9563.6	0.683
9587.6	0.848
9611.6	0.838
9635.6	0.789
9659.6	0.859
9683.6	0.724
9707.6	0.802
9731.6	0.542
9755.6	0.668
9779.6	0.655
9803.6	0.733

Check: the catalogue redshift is 0.07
